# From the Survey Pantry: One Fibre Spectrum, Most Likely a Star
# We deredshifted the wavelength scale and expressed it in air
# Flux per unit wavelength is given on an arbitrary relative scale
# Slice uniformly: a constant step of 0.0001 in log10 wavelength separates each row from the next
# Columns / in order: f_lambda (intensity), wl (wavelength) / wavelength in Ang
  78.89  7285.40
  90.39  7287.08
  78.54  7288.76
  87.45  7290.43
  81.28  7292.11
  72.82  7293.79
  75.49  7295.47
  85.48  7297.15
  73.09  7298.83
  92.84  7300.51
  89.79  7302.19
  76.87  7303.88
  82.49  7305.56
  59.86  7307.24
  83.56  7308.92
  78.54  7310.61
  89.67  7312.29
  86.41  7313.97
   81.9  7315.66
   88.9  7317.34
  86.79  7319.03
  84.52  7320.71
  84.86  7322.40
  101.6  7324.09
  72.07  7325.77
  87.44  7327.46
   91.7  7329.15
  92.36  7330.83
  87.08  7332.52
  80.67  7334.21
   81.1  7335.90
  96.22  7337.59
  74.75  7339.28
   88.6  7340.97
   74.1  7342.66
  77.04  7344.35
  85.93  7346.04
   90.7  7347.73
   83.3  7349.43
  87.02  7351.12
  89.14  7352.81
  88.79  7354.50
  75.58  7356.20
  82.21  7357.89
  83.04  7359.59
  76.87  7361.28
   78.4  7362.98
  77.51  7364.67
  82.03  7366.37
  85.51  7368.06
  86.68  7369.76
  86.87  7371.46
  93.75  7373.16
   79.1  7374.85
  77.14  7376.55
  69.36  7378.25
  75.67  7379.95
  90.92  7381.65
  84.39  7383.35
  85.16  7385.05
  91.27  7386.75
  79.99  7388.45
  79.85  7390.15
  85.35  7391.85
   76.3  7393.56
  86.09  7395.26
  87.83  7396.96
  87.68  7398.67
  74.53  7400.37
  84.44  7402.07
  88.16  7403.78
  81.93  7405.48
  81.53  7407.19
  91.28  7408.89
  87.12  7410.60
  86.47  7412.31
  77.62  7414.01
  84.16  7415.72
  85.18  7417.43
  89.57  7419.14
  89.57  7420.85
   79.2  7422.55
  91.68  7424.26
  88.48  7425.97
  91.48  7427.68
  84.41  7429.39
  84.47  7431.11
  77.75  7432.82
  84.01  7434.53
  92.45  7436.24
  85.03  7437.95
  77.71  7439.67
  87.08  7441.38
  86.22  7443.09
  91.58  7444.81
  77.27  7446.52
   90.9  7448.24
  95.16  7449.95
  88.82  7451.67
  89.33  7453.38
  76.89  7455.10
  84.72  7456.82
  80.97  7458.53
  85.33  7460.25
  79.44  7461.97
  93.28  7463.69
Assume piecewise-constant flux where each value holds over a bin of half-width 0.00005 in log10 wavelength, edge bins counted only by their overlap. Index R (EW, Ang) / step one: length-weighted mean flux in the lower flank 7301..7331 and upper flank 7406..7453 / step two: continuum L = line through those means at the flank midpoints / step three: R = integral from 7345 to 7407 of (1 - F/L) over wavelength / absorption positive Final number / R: 1.5 Ang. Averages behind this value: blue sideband 84.3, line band 83.2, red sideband 86.2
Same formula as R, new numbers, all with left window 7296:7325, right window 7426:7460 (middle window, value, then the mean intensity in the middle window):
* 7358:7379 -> 0.8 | 81.4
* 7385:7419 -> 0.4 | 84.2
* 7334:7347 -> 0.3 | 82.5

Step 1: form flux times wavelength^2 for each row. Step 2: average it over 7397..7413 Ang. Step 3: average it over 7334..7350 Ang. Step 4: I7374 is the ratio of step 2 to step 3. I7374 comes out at 1.0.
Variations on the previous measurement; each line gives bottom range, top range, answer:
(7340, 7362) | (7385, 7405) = 1.02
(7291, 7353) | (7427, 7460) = 1.06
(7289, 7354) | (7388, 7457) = 1.04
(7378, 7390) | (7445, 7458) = 1.06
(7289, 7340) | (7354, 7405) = 1.01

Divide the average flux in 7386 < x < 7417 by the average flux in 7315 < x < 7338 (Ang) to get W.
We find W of 0.97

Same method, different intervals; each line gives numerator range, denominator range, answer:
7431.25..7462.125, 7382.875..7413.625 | 1.01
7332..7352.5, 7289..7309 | 1.05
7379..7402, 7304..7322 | 1.02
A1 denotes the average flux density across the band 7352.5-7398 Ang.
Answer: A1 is 82.7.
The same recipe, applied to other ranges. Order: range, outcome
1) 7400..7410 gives 84.2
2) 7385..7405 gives 83.8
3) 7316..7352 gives 85.5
